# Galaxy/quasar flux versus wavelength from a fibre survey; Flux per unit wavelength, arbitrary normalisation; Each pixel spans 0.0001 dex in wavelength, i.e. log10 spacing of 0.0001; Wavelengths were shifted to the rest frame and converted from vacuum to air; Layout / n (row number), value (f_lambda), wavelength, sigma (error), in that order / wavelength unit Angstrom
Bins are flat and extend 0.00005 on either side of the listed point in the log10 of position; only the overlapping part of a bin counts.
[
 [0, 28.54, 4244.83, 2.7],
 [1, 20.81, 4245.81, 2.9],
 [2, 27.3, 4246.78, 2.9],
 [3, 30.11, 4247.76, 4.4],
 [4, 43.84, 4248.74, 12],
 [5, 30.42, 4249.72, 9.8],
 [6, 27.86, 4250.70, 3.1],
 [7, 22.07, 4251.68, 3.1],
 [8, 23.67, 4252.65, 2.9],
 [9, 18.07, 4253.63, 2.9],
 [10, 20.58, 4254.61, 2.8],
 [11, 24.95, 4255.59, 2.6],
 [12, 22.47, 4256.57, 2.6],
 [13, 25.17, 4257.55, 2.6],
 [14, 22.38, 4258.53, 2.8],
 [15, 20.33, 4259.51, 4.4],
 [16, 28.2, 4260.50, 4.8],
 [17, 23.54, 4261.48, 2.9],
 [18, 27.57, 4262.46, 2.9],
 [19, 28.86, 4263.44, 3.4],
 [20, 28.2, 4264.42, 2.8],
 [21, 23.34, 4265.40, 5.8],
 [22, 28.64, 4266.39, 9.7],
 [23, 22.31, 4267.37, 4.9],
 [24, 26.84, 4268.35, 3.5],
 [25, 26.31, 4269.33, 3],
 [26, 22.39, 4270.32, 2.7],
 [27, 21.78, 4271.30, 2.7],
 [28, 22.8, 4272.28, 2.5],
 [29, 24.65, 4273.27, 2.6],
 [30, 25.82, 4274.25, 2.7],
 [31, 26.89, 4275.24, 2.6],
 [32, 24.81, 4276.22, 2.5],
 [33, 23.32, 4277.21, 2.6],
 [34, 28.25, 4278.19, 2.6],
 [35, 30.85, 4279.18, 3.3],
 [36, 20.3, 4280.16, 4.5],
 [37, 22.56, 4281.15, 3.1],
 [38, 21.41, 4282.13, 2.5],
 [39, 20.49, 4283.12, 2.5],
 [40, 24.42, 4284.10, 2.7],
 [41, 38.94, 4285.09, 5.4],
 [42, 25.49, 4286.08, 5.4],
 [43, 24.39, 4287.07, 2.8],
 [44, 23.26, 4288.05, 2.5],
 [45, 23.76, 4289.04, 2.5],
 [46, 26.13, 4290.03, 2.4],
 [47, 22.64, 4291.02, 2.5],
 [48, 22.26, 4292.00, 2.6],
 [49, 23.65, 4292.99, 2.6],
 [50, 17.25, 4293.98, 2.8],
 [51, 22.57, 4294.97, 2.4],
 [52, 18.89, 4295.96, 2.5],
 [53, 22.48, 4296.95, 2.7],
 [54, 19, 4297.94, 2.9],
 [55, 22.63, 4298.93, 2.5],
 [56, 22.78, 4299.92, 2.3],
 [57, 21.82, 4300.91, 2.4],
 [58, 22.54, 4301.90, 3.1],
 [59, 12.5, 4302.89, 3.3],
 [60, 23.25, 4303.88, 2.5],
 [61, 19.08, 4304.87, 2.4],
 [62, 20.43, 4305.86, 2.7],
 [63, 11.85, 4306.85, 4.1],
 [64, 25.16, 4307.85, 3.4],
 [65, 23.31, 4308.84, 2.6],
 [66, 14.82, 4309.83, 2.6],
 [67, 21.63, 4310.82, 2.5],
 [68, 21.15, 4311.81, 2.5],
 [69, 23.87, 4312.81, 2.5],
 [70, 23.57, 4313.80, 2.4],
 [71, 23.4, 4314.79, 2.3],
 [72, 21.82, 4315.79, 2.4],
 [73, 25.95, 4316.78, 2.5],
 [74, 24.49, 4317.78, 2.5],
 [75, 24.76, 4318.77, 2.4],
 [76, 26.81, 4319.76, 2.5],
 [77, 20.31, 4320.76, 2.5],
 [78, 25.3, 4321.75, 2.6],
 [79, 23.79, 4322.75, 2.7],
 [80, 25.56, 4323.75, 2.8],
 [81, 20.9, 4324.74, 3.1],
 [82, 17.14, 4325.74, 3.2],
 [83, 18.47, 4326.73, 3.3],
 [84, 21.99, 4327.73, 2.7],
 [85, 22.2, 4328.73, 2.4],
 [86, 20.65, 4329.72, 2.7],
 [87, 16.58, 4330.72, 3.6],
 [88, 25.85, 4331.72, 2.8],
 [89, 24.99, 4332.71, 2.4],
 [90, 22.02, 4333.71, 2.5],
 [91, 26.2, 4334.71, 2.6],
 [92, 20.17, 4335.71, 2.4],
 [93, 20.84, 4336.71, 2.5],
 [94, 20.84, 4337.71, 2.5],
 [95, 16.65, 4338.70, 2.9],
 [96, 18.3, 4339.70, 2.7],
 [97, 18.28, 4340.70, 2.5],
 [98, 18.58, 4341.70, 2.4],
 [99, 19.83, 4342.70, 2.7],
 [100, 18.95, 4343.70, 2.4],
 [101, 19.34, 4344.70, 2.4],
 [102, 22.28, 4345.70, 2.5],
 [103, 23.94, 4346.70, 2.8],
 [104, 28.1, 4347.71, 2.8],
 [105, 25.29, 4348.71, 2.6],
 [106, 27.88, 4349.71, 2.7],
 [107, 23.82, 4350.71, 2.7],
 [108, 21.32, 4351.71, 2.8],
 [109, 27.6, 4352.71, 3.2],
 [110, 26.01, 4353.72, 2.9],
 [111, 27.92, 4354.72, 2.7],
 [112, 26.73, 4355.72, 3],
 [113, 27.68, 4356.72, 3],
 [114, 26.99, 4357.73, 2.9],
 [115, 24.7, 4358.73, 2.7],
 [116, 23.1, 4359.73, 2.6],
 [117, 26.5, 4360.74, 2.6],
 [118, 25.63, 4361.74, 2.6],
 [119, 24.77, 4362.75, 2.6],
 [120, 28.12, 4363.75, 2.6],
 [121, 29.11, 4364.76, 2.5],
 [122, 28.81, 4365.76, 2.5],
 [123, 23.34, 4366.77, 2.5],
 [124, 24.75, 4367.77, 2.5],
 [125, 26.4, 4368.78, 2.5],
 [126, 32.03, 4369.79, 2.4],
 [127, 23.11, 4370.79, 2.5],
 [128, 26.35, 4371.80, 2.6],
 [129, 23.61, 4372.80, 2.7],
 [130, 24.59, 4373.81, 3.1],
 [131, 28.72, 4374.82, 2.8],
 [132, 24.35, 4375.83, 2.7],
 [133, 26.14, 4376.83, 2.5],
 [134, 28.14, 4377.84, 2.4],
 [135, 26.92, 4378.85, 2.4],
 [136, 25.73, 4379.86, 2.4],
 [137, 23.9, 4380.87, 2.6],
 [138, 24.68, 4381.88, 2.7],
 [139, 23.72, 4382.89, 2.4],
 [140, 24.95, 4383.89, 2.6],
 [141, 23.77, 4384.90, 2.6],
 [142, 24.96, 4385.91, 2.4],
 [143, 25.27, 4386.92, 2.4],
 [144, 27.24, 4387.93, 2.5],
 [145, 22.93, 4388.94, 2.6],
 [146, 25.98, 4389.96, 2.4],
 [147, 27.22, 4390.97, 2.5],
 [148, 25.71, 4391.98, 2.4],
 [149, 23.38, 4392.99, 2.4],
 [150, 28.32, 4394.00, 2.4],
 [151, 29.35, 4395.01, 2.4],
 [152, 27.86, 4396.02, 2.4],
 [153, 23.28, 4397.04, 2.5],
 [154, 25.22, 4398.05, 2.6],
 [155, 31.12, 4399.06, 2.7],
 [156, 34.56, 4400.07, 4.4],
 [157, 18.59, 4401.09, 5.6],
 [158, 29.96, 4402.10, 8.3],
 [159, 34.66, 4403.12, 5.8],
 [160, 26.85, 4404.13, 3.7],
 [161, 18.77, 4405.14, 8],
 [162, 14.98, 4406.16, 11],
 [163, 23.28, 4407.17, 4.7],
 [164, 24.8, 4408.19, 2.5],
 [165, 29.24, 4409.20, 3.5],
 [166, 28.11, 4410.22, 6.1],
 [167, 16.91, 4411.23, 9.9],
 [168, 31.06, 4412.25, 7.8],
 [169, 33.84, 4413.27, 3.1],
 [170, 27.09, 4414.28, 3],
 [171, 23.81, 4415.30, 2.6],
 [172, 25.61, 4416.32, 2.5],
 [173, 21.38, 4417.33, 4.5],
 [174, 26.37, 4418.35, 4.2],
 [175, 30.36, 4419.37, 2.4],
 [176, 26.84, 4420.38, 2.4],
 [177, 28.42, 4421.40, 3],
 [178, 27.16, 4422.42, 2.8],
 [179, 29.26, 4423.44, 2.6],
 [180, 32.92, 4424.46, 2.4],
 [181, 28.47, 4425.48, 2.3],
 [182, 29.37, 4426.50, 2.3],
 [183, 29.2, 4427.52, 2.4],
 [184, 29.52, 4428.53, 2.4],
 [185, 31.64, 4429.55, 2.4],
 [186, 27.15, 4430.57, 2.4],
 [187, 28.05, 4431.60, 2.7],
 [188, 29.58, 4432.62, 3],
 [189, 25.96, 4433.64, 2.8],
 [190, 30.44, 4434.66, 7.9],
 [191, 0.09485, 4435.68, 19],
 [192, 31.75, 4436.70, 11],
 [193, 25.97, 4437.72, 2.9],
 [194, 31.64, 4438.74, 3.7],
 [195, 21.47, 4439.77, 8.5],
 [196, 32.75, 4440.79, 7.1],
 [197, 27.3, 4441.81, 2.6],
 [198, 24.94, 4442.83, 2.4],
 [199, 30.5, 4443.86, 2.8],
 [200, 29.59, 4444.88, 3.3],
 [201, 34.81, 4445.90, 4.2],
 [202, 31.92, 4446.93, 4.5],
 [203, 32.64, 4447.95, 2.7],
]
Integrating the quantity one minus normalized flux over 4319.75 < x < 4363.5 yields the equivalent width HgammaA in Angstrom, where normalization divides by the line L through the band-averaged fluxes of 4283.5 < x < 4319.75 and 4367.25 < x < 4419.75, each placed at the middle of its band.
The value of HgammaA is 1.9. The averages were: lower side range 22.4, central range 23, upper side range 25.9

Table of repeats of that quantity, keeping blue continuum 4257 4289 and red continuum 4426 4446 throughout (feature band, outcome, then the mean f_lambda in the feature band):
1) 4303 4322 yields 2.8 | 21.9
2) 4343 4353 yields 1.0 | 23.7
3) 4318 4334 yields 2.2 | 22.4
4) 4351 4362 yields 0.2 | 25.8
